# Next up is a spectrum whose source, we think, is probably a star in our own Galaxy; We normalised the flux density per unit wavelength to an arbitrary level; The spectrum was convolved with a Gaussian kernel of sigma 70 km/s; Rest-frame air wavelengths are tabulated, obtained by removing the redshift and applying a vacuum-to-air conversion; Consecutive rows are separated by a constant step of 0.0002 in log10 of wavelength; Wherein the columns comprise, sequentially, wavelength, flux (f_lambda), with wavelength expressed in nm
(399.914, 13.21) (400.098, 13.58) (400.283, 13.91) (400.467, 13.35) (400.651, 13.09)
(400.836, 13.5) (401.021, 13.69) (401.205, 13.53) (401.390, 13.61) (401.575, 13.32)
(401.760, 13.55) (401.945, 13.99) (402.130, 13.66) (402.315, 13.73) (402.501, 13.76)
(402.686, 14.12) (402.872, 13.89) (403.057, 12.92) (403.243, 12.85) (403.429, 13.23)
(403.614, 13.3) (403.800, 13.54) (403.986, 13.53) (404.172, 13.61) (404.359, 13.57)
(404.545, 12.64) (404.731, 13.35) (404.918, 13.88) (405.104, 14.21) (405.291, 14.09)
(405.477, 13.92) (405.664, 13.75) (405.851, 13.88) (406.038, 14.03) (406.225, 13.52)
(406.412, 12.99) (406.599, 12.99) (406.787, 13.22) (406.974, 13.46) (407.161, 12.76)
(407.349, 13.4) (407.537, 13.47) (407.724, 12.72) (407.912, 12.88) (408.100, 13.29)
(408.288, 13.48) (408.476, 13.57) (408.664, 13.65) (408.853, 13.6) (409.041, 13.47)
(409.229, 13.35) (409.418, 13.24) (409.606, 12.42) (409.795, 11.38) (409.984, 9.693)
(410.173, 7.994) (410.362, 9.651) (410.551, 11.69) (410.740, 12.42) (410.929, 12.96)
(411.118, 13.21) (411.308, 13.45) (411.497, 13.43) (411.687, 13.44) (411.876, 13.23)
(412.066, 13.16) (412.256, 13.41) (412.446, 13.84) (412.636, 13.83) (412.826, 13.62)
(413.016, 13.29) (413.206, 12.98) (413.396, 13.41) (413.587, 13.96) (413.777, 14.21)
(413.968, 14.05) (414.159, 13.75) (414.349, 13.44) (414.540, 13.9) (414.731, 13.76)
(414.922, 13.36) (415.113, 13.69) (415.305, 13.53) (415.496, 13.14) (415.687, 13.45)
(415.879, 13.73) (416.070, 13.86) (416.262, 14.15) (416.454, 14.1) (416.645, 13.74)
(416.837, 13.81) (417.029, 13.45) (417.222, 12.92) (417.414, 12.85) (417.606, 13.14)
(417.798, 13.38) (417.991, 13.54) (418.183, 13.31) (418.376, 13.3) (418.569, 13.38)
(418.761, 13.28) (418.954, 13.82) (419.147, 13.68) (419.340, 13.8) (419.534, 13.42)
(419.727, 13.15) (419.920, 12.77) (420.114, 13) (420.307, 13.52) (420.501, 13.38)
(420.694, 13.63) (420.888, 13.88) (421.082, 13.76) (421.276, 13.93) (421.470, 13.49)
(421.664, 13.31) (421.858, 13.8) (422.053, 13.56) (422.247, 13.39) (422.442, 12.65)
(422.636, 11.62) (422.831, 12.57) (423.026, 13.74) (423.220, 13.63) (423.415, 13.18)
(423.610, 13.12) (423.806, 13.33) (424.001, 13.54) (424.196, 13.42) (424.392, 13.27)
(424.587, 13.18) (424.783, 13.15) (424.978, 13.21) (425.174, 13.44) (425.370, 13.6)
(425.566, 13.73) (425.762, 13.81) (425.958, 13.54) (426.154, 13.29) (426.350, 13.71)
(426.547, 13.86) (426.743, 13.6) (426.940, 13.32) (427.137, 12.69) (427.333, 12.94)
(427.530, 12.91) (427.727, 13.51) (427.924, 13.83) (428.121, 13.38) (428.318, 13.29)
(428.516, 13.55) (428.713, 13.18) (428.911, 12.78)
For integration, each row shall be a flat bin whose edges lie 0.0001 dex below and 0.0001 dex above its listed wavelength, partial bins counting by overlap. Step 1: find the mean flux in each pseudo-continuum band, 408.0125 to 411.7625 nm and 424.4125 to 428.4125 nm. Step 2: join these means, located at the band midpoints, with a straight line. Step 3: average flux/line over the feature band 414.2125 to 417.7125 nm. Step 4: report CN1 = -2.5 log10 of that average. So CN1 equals -0.062 mag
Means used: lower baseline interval 12.5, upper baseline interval 13.4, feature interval 13.6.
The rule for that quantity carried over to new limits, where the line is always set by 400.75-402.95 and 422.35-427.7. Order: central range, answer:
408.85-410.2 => 0.13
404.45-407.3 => 0.01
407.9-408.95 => 0.01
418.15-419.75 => -0.01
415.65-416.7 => -0.03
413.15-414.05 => -0.02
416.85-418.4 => 0.01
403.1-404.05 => 0.03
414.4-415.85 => -0.01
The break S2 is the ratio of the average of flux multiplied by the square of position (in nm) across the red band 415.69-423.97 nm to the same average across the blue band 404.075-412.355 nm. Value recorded 1.1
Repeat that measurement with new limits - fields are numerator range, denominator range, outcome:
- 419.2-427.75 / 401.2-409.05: 1.08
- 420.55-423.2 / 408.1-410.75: 1.17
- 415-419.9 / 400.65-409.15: 1.06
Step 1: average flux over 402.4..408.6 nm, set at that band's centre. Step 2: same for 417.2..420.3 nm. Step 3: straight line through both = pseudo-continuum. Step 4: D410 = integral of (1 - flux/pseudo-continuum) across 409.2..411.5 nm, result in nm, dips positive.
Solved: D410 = 0.27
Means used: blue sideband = 13.4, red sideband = 13.3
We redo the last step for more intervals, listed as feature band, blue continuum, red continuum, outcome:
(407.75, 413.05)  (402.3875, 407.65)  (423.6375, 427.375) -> 0.29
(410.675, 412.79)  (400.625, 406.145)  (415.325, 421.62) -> 0.03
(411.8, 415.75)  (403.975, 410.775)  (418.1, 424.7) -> -0.14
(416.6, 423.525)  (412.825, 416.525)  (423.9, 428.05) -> 0.10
